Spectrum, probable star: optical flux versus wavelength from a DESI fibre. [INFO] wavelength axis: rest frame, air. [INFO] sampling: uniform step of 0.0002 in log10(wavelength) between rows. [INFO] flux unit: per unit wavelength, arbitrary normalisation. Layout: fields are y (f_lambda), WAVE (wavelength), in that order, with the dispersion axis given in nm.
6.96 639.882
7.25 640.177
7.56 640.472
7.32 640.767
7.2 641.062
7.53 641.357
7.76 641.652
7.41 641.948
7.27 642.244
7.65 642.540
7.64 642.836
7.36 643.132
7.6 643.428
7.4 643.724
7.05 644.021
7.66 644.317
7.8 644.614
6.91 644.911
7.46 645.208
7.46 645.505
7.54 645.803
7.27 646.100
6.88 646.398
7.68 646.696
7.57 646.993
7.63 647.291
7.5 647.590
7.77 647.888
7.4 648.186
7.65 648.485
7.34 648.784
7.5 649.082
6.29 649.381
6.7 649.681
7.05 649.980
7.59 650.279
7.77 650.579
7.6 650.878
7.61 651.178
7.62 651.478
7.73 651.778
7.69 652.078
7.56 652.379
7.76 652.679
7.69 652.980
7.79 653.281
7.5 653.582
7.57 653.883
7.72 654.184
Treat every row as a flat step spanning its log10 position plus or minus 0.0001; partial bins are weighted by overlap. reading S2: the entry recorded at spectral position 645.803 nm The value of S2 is 7.54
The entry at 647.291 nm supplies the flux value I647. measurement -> 7.63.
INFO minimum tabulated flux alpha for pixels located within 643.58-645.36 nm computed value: 6.91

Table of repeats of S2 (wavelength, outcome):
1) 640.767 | 7.32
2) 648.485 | 7.65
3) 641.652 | 7.76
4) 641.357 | 7.53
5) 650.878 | 7.6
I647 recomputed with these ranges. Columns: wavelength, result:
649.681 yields 6.7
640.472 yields 7.56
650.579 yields 7.77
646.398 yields 6.88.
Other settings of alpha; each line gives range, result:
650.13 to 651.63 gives 7.59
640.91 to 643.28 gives 7.2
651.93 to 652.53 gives 7.56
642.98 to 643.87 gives 7.36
